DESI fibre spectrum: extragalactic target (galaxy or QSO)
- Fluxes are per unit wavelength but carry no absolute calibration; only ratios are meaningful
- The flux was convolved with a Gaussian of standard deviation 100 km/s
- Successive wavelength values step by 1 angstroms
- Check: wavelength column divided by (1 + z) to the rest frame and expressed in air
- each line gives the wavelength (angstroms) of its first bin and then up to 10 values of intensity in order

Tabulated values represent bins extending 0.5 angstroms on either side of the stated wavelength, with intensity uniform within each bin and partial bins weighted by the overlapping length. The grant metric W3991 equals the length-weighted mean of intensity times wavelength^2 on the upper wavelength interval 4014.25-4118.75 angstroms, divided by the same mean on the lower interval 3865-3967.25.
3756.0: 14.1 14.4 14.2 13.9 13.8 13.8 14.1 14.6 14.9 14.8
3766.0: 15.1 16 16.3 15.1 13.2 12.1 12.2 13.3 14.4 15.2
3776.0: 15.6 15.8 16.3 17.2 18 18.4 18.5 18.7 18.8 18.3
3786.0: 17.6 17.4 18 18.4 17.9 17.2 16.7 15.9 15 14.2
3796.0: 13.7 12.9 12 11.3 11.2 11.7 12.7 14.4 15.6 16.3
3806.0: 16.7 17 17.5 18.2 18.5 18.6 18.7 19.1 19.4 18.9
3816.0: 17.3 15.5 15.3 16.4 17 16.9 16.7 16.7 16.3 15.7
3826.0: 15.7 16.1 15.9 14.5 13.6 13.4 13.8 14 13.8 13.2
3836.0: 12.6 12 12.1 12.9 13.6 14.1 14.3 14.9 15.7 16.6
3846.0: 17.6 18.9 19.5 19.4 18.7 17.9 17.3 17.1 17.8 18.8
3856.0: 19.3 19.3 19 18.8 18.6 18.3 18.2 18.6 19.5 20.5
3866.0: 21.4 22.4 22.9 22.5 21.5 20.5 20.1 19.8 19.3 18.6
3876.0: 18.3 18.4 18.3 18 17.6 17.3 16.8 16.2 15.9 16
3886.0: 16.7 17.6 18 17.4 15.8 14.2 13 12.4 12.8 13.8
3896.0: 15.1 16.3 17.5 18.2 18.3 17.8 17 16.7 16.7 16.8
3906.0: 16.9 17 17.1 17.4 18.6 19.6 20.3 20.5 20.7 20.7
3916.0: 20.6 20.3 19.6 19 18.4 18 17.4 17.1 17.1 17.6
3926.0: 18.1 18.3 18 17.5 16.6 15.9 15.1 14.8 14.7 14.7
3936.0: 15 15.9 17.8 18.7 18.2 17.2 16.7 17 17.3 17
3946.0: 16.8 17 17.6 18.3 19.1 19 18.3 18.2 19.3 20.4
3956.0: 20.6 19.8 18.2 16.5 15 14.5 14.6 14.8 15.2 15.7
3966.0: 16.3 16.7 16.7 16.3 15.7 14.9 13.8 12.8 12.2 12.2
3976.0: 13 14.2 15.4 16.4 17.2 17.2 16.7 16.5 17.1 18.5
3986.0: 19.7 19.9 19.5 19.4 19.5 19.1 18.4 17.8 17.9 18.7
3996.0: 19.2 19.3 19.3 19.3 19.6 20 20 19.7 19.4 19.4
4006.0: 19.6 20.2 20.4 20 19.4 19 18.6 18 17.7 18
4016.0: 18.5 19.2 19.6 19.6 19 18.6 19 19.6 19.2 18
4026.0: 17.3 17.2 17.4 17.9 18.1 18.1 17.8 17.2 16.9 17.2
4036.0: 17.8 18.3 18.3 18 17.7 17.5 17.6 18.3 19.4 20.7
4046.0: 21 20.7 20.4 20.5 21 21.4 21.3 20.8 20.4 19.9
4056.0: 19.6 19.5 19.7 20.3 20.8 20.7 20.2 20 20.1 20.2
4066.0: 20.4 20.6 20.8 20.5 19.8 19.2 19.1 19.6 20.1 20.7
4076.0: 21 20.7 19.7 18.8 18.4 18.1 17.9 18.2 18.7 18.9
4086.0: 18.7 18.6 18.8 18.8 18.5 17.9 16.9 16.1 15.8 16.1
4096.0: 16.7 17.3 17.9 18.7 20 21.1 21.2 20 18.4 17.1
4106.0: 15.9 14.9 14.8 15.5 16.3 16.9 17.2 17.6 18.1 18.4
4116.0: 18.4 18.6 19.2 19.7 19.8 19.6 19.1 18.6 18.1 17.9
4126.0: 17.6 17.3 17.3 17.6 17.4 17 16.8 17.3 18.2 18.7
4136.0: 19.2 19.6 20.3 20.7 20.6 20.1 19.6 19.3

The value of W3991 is 1.2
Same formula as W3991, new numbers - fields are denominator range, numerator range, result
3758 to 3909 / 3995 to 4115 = 1.28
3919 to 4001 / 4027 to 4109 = 1.16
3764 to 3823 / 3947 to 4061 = 1.26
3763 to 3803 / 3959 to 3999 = 1.19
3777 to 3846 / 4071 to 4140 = 1.35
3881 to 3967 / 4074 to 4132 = 1.15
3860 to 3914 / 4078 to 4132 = 1.12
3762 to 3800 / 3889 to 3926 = 1.19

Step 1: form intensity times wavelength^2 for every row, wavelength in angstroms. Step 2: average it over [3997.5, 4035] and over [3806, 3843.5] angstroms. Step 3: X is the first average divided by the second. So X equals 1.32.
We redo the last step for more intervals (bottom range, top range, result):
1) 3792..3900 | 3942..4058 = 1.18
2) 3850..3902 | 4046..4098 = 1.19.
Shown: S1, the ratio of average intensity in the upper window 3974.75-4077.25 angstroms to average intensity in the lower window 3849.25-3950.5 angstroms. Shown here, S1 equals 1.1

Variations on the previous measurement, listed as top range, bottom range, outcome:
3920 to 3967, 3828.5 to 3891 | 0.99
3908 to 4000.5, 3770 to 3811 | 1.10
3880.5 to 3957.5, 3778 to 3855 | 1.08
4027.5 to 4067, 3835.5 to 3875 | 1.07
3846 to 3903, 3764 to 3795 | 1.11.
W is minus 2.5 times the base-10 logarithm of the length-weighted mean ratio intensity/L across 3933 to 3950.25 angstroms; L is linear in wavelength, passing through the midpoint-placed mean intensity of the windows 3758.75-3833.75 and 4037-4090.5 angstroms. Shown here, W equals 0.06 mag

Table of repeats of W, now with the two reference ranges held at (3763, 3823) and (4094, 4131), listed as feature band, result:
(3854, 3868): -0.19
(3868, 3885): -0.14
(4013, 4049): -0.06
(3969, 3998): 0.02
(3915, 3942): -0.04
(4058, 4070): -0.16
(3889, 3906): 0.05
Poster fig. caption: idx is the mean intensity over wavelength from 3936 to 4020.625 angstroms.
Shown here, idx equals 17.7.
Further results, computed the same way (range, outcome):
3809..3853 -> 16.1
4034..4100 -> 19.2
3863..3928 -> 18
